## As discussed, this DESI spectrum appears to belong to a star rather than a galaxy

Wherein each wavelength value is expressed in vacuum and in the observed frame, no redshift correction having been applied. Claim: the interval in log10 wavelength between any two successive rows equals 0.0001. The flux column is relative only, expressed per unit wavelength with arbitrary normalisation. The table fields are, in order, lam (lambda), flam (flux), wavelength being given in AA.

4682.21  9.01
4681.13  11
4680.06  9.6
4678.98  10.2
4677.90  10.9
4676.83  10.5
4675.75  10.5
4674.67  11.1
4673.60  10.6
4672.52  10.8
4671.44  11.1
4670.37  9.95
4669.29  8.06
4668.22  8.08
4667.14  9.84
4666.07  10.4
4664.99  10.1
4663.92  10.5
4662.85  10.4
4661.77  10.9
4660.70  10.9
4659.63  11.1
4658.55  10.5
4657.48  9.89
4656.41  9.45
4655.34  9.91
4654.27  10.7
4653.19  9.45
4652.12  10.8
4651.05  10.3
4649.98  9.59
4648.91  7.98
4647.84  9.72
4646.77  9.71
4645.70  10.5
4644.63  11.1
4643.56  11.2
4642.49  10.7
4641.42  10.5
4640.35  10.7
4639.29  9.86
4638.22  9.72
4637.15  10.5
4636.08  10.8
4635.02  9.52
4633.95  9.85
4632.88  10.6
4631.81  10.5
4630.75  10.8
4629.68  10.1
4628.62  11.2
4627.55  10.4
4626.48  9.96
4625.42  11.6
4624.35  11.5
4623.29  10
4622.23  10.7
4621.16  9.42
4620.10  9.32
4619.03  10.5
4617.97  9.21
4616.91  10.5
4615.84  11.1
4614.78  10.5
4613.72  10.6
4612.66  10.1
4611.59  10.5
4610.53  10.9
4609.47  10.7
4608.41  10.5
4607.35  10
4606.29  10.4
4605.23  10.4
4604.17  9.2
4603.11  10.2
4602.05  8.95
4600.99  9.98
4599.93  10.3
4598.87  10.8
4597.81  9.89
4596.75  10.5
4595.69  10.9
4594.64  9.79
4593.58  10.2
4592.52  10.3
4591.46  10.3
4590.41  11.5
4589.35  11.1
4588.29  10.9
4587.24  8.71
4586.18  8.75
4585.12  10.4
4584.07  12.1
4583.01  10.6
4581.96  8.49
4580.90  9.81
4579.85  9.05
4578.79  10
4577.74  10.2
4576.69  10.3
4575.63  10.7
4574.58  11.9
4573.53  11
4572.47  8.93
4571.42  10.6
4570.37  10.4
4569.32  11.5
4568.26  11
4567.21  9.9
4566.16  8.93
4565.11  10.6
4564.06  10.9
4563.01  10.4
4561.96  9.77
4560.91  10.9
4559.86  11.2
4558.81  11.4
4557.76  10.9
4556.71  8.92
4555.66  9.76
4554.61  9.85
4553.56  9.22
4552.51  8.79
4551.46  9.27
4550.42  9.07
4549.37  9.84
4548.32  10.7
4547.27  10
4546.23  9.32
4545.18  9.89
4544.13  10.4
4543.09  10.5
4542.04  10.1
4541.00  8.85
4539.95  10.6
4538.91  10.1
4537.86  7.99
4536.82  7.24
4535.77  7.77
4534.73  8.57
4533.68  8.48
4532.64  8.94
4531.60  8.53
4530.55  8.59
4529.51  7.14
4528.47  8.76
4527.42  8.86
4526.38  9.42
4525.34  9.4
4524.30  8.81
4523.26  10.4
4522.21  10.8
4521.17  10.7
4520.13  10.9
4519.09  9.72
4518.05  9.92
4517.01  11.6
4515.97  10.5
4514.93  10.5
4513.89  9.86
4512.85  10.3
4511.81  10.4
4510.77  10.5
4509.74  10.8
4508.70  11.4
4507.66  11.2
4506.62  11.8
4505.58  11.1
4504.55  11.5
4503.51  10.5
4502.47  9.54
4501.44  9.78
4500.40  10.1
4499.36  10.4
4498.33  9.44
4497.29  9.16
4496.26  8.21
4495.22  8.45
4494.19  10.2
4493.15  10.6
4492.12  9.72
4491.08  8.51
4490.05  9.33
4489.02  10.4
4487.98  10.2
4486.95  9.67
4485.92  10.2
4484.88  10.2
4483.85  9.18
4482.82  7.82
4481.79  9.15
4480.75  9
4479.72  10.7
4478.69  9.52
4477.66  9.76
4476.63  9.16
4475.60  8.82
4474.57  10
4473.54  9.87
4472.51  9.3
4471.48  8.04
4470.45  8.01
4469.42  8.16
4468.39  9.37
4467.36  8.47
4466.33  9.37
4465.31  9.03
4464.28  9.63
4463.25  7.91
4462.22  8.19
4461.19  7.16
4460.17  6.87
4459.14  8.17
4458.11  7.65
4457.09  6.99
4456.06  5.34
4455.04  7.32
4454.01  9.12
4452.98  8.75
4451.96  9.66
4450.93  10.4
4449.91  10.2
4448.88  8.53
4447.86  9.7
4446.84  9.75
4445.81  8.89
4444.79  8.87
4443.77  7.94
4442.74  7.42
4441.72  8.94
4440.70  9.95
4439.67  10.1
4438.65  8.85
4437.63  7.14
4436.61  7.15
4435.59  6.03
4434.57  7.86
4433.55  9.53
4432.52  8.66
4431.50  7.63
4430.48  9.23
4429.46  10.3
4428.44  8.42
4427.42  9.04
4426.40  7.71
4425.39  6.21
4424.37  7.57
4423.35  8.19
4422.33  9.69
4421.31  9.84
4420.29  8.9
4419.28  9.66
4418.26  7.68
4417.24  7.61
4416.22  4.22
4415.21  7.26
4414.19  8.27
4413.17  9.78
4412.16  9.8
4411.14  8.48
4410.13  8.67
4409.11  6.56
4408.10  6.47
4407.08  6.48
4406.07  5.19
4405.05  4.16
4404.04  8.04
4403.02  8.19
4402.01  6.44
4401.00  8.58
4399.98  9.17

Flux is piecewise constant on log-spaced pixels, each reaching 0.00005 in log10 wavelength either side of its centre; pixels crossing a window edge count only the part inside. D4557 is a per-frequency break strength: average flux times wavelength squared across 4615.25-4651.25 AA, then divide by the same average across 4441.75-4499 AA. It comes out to 1.23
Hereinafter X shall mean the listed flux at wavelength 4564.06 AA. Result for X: 10.9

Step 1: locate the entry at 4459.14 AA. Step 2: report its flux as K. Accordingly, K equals 8.17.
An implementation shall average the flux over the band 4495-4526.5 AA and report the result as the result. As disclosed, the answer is 10.3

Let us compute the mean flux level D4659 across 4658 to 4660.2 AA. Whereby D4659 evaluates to 10.8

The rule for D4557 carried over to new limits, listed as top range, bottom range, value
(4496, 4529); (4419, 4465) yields 1.25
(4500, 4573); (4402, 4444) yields 1.30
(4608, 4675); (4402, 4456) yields 1.37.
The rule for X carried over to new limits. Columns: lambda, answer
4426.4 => 7.71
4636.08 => 10.8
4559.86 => 11.2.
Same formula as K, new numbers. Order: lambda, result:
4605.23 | 10.4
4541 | 8.85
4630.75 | 10.8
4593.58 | 10.2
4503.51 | 10.5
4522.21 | 10.8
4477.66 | 9.76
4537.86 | 7.99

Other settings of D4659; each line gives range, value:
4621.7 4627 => 10.8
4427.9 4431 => 9.31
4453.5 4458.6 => 7.29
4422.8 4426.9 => 7.45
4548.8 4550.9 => 9.47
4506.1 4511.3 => 11.1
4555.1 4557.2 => 9.35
